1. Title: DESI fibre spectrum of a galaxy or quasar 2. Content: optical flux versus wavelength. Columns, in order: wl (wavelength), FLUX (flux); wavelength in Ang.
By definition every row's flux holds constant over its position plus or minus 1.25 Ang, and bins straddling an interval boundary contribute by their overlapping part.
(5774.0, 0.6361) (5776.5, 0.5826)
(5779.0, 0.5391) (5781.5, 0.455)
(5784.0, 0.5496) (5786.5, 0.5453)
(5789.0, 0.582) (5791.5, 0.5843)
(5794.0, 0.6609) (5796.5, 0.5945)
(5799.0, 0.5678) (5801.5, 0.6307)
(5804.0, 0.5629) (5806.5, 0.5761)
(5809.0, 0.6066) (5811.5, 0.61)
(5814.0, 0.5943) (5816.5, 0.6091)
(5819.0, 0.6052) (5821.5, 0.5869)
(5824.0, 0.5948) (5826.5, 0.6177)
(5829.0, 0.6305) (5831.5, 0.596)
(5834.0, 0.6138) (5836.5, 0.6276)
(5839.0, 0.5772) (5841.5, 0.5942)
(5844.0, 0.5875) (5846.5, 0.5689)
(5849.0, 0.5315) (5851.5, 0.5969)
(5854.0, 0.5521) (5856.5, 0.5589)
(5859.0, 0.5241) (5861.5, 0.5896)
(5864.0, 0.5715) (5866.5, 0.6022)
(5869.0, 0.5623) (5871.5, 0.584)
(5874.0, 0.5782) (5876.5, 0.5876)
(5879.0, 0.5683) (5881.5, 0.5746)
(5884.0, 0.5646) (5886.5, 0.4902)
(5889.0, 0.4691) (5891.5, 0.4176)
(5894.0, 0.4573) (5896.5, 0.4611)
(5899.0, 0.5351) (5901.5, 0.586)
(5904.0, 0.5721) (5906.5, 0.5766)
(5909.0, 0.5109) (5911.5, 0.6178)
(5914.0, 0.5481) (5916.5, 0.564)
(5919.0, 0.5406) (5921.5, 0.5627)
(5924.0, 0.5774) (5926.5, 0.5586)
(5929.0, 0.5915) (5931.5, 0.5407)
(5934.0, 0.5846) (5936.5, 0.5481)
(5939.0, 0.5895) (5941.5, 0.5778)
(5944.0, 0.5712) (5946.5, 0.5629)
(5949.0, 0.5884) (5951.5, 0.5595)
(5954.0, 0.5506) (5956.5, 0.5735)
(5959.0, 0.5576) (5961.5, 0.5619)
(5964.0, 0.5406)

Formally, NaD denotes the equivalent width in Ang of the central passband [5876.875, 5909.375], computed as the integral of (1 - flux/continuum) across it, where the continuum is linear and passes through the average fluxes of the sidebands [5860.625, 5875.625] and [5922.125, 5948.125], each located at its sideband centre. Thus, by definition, 3.0 Ang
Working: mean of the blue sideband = 0.581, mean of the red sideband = 0.57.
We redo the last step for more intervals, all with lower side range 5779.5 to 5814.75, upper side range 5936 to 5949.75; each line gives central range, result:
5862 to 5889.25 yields 0.6 Ang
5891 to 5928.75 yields 2.1 Ang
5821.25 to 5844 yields -1.0 Ang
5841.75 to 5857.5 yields 0.3 Ang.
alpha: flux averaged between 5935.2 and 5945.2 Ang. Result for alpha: 0.572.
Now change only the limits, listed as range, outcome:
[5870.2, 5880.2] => 0.579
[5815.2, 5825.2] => 0.599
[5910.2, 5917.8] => 0.576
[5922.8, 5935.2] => 0.57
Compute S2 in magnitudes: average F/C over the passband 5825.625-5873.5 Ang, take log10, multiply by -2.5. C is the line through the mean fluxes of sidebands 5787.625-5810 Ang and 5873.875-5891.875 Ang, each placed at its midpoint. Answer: -0.047 mag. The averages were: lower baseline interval 0.596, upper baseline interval 0.534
